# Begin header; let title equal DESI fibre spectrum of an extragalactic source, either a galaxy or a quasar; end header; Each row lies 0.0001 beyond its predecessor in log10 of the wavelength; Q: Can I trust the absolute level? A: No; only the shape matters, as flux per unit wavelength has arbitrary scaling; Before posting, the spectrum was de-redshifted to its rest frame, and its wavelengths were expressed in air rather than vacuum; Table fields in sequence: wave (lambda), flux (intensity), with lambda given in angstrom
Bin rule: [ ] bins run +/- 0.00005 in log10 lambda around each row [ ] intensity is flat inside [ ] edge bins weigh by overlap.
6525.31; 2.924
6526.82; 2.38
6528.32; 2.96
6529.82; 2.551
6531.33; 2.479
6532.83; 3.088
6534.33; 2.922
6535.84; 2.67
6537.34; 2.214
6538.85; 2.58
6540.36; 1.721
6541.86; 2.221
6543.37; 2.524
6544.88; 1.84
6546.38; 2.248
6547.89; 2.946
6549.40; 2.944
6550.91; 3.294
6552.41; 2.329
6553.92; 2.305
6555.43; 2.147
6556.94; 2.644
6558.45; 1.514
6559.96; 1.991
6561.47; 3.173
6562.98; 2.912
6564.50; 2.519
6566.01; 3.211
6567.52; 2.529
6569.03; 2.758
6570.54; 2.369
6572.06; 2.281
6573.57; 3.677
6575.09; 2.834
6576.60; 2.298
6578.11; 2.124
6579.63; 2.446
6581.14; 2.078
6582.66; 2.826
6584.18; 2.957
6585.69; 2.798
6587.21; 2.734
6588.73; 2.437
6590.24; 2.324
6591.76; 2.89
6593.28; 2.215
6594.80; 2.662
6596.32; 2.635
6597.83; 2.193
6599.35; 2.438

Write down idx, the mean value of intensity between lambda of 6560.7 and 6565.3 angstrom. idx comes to 2.87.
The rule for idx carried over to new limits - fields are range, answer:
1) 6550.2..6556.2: 2.52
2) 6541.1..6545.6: 2.2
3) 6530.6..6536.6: 2.79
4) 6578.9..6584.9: 2.57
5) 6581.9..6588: 2.82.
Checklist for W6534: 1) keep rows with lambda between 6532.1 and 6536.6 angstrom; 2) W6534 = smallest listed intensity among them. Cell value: 2.67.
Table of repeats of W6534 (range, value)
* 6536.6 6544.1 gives 1.721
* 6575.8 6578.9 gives 2.124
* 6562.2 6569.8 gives 2.519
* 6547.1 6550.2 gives 2.944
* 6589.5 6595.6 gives 2.215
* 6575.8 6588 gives 2.078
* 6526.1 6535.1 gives 2.38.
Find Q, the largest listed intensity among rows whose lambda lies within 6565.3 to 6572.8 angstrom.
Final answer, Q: 3.211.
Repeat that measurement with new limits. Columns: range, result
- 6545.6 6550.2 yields 2.946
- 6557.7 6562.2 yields 3.173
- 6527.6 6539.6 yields 3.088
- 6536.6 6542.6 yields 2.58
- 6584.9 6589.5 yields 2.798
